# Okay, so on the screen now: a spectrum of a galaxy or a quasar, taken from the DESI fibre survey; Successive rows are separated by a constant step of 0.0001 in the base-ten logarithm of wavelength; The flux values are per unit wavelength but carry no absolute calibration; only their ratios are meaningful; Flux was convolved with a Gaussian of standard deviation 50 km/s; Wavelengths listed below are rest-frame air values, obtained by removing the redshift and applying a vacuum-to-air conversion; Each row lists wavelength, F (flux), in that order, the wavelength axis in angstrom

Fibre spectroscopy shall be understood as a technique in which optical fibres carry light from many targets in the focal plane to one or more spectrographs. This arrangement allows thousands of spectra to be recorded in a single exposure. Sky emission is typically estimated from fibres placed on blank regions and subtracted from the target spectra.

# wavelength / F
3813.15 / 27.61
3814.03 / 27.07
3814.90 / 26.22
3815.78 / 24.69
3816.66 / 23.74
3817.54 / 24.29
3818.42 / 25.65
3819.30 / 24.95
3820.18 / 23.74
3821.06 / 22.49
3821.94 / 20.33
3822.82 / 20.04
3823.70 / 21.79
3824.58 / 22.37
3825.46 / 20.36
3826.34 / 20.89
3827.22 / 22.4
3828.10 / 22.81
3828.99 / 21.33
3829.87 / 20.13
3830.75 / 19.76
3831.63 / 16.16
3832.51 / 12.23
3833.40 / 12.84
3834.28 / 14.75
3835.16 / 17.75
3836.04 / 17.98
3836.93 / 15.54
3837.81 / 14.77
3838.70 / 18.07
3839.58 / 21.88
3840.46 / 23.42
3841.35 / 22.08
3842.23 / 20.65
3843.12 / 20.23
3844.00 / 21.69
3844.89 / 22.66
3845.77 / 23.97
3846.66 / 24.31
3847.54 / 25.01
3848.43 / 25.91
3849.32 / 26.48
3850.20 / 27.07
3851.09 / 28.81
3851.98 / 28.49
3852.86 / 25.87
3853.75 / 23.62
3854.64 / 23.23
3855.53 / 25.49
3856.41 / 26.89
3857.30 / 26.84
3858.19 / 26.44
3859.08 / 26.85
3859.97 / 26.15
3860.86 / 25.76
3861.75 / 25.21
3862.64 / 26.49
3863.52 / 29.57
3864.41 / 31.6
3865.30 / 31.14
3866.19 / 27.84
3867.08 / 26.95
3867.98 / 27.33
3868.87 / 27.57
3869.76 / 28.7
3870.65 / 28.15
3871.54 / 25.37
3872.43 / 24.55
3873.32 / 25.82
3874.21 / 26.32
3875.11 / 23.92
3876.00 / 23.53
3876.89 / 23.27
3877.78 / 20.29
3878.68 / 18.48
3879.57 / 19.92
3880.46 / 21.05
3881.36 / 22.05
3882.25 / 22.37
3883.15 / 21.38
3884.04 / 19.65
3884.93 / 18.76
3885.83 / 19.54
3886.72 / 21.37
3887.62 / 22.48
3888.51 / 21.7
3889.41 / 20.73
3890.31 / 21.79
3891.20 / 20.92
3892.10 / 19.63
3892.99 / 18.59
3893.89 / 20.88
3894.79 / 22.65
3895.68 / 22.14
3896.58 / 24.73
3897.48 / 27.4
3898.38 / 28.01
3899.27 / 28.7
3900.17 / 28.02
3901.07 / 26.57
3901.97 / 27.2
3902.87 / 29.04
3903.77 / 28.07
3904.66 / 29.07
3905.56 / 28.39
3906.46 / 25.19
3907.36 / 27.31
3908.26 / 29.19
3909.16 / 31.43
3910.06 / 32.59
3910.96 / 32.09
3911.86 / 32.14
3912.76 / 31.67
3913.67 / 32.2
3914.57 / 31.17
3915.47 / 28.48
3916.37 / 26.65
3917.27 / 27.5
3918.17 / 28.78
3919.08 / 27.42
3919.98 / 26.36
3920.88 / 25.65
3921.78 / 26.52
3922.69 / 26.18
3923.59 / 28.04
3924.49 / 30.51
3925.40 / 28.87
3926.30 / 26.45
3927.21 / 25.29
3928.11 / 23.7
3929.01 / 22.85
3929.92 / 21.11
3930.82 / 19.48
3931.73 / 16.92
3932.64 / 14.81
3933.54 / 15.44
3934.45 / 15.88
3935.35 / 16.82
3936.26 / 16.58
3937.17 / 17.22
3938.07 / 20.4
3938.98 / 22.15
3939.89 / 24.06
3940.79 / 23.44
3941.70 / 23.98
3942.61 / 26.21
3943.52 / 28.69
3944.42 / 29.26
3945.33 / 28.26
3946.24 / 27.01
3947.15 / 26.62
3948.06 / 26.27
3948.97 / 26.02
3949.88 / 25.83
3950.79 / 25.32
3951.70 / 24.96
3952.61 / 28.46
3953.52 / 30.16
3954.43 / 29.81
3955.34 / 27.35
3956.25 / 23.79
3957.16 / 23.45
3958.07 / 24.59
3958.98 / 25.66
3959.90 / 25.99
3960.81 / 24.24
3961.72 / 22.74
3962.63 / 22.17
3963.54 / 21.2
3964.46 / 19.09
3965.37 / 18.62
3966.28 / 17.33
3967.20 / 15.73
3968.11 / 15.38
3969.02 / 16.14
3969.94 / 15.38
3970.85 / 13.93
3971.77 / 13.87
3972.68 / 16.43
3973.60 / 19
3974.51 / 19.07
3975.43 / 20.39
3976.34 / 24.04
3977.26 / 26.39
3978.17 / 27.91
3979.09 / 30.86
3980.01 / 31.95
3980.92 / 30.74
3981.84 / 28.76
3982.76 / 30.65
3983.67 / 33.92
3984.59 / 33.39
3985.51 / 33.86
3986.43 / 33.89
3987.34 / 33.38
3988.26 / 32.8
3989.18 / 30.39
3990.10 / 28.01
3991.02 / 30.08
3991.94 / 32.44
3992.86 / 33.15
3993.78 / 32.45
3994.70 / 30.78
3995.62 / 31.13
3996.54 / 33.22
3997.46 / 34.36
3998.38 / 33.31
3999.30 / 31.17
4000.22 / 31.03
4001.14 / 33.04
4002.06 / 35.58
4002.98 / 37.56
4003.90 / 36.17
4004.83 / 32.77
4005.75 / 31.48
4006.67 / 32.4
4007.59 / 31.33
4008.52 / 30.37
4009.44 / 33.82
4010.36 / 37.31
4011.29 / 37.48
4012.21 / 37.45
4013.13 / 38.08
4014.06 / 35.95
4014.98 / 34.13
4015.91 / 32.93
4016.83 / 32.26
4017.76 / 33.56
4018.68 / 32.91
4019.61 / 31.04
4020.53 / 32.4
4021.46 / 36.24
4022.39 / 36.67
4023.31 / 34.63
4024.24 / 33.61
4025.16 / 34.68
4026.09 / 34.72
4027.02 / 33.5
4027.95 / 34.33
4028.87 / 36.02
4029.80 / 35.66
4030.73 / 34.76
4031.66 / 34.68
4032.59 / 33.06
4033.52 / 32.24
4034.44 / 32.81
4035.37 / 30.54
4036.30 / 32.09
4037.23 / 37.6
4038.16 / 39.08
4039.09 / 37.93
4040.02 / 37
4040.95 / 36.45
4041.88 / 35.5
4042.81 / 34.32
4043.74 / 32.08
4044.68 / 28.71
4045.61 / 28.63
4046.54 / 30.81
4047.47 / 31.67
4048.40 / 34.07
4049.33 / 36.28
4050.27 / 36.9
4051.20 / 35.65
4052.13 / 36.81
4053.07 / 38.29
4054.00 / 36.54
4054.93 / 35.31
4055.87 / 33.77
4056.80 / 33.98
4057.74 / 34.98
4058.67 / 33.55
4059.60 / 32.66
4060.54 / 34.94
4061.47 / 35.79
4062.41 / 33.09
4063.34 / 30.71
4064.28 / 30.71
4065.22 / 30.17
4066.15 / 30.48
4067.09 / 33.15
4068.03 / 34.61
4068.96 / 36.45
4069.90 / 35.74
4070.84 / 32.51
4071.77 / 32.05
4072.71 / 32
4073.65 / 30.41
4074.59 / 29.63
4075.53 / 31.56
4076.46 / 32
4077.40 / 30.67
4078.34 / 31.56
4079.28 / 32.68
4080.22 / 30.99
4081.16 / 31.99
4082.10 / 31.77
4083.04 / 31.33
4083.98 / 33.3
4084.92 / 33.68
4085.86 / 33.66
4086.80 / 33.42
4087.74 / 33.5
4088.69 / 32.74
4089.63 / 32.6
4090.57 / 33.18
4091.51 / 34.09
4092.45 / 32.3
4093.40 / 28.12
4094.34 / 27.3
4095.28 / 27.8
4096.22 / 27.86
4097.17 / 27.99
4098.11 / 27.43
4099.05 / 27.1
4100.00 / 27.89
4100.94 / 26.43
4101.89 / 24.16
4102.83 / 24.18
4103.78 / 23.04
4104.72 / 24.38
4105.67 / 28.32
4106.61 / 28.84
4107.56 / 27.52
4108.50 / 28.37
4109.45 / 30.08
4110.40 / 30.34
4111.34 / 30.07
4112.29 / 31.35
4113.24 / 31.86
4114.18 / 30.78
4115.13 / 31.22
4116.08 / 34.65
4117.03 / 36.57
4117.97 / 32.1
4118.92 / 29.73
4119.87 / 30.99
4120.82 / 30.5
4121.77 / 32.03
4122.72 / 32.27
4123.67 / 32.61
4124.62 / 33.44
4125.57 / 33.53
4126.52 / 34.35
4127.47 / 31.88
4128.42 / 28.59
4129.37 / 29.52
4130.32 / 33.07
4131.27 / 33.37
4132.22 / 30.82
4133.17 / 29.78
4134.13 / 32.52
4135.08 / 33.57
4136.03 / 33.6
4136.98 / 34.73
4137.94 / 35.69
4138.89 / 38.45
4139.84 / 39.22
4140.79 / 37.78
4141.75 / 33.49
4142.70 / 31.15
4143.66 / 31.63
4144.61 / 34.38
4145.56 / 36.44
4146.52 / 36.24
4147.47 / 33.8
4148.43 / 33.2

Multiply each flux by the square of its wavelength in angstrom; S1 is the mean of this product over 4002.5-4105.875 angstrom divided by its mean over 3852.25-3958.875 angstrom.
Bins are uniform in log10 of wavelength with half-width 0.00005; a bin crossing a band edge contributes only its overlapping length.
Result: 1.4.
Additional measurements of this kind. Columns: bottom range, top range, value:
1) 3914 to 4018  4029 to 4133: 1.26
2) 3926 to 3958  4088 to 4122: 1.36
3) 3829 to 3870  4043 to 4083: 1.56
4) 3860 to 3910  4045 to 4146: 1.43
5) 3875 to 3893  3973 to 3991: 1.44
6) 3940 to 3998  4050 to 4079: 1.34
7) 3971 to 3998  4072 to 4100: 1.14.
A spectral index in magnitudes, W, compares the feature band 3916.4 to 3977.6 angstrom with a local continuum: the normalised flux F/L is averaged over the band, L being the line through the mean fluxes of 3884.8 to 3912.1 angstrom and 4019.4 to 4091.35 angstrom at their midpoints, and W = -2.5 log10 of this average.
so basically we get 0.209 mag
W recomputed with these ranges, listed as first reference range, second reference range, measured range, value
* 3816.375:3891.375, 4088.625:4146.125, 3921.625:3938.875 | 0.170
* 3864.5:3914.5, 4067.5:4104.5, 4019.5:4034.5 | -0.179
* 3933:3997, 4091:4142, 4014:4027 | -0.239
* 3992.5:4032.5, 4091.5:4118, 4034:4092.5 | -0.075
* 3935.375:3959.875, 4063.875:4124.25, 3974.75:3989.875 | -0.138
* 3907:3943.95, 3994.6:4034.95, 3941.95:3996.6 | 0.140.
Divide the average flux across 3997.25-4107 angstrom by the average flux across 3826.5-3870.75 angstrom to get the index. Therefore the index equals 1.4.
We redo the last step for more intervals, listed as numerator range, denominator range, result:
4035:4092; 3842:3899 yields 1.38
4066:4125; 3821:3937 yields 1.29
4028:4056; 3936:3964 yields 1.38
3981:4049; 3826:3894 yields 1.46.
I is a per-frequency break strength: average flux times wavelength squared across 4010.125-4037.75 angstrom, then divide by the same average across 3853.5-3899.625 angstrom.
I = 1.5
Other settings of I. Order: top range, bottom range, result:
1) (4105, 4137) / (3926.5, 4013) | 1.28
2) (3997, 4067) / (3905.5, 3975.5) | 1.49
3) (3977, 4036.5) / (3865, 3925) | 1.37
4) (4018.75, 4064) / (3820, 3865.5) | 1.67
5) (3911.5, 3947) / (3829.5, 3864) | 1.14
